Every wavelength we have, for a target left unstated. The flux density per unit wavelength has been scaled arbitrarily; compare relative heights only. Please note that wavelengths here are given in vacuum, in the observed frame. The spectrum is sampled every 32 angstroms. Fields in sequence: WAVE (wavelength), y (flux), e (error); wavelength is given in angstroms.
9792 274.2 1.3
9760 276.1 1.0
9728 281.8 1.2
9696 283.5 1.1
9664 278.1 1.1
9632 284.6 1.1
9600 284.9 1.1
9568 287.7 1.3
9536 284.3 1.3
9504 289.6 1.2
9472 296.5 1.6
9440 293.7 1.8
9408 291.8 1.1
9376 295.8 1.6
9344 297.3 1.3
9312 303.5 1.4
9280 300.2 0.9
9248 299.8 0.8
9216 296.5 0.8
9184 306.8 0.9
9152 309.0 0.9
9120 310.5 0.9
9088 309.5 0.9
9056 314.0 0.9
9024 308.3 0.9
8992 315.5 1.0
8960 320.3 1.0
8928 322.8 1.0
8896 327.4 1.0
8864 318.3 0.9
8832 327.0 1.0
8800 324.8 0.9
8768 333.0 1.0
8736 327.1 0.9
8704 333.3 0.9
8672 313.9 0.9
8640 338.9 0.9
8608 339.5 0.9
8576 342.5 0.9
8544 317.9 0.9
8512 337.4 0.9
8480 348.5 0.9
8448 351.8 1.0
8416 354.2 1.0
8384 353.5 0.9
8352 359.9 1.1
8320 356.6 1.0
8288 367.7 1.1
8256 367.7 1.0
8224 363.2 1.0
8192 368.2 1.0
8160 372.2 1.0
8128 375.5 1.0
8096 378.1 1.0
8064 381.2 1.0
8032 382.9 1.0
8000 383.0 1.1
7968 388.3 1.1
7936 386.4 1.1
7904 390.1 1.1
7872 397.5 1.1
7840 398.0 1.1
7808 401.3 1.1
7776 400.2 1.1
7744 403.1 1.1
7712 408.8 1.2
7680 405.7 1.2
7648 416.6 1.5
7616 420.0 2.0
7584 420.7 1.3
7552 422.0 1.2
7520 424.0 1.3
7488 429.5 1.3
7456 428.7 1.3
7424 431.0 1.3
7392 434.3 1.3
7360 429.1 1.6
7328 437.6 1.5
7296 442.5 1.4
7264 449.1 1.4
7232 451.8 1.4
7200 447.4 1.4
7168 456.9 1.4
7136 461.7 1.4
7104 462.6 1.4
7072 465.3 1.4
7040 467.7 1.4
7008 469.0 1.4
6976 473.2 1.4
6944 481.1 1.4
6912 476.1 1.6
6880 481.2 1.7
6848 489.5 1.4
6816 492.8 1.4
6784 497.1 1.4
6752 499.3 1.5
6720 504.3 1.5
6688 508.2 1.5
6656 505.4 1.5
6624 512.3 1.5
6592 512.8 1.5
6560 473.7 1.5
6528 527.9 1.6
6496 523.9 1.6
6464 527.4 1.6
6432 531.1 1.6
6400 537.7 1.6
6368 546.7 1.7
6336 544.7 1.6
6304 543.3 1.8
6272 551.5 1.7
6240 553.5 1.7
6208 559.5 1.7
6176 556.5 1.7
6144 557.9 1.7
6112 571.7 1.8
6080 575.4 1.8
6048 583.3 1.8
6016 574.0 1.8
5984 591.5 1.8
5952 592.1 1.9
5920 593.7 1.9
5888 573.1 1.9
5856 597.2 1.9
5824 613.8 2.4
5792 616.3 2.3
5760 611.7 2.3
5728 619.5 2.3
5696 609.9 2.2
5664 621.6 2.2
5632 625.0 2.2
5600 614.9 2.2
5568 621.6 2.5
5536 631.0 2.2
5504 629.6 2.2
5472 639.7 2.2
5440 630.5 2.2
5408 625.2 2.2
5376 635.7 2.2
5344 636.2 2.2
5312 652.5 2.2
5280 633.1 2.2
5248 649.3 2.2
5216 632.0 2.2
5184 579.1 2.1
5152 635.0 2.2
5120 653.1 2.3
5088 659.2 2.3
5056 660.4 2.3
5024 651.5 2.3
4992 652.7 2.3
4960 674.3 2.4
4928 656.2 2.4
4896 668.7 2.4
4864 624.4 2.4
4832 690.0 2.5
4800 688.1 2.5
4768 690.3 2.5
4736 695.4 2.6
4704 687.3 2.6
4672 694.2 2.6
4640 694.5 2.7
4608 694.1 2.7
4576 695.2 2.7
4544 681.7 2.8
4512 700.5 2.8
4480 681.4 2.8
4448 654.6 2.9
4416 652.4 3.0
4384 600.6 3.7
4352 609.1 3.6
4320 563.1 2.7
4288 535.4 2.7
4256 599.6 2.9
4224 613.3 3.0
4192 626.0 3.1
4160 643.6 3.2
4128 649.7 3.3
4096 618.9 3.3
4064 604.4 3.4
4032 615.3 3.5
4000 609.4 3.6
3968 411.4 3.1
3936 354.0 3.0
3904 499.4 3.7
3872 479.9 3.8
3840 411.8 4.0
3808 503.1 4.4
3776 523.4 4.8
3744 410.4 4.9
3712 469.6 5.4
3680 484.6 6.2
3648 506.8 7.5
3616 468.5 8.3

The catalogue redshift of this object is 0.000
